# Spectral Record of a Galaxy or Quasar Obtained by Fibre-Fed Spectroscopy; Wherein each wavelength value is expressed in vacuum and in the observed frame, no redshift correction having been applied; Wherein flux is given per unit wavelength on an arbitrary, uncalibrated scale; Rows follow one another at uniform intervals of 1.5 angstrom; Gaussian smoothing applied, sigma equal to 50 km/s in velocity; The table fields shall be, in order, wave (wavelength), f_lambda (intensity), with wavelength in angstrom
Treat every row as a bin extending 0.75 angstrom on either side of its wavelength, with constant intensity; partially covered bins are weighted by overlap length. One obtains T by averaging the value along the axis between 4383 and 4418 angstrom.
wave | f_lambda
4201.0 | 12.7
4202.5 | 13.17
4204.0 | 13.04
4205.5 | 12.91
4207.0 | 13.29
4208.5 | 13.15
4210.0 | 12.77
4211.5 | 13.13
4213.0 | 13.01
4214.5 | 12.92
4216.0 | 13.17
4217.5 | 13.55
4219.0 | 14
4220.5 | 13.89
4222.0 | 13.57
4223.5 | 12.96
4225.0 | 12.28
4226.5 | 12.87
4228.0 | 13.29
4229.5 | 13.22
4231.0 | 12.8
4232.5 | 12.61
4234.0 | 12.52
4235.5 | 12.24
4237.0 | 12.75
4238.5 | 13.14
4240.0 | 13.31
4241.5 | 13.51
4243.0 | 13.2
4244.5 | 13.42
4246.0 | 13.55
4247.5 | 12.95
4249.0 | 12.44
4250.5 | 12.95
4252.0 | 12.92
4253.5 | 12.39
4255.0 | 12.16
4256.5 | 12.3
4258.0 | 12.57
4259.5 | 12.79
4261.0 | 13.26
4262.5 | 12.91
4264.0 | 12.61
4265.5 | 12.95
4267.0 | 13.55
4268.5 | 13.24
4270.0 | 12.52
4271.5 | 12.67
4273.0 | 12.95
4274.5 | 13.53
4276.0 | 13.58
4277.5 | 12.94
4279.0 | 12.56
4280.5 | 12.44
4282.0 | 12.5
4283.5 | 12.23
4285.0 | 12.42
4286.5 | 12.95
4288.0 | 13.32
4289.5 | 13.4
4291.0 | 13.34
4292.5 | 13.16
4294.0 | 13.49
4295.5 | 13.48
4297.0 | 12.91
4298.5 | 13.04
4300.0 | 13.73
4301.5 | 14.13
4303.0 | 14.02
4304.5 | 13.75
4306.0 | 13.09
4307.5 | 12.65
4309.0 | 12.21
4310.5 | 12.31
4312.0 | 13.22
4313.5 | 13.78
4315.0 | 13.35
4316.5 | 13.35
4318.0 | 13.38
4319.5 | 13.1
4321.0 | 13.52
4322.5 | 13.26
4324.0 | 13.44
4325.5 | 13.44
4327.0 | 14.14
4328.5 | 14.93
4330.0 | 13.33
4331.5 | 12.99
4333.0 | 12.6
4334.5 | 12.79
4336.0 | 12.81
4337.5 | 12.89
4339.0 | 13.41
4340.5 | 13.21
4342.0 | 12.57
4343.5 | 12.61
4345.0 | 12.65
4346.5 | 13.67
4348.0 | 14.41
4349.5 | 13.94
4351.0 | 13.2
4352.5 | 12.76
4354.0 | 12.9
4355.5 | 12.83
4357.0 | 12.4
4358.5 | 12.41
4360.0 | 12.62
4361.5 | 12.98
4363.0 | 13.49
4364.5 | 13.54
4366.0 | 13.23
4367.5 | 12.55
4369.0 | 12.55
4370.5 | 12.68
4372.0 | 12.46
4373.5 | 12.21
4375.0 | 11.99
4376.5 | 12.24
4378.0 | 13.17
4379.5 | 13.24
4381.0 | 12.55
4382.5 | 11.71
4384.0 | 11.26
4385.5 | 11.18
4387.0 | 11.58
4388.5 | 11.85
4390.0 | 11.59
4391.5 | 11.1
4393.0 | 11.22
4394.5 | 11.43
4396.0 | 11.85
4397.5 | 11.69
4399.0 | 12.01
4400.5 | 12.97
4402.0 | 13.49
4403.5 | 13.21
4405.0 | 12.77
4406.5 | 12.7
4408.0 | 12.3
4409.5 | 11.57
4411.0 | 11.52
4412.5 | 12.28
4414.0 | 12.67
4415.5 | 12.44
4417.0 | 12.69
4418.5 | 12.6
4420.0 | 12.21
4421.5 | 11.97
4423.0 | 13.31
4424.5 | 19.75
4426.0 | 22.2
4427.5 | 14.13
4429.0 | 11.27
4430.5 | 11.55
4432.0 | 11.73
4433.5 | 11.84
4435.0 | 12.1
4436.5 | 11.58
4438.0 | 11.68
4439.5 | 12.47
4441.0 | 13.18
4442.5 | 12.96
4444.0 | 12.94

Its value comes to 12.1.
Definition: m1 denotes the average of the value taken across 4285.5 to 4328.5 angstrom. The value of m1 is 13.3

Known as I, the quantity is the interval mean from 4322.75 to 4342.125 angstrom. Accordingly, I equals 13.3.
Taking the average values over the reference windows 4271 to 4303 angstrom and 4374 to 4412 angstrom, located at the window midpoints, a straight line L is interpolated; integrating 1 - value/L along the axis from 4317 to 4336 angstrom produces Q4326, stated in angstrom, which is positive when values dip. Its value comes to -1.0 angstrom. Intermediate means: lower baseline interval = 13.1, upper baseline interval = 12.1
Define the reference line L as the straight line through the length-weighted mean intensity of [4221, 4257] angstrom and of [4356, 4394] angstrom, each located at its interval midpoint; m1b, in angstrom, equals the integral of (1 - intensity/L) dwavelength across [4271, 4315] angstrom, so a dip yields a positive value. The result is -1.5 angstrom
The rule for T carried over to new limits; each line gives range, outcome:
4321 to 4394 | 12.8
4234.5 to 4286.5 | 12.9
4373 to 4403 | 12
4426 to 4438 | 12.6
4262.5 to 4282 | 12.9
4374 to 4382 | 12.6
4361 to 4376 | 12.8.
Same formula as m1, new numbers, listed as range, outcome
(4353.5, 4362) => 12.7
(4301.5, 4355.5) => 13.3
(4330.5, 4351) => 13.1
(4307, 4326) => 13.2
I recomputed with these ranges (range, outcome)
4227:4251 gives 13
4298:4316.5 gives 13.3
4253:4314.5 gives 13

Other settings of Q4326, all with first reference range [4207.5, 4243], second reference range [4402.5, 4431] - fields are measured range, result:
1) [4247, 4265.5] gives 0.6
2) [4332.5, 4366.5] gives 0.5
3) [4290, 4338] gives -0.4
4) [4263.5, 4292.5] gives 0.5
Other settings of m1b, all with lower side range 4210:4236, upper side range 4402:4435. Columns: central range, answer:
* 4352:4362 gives 0.3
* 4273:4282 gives 0.1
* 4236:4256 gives 0.2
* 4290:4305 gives -0.5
